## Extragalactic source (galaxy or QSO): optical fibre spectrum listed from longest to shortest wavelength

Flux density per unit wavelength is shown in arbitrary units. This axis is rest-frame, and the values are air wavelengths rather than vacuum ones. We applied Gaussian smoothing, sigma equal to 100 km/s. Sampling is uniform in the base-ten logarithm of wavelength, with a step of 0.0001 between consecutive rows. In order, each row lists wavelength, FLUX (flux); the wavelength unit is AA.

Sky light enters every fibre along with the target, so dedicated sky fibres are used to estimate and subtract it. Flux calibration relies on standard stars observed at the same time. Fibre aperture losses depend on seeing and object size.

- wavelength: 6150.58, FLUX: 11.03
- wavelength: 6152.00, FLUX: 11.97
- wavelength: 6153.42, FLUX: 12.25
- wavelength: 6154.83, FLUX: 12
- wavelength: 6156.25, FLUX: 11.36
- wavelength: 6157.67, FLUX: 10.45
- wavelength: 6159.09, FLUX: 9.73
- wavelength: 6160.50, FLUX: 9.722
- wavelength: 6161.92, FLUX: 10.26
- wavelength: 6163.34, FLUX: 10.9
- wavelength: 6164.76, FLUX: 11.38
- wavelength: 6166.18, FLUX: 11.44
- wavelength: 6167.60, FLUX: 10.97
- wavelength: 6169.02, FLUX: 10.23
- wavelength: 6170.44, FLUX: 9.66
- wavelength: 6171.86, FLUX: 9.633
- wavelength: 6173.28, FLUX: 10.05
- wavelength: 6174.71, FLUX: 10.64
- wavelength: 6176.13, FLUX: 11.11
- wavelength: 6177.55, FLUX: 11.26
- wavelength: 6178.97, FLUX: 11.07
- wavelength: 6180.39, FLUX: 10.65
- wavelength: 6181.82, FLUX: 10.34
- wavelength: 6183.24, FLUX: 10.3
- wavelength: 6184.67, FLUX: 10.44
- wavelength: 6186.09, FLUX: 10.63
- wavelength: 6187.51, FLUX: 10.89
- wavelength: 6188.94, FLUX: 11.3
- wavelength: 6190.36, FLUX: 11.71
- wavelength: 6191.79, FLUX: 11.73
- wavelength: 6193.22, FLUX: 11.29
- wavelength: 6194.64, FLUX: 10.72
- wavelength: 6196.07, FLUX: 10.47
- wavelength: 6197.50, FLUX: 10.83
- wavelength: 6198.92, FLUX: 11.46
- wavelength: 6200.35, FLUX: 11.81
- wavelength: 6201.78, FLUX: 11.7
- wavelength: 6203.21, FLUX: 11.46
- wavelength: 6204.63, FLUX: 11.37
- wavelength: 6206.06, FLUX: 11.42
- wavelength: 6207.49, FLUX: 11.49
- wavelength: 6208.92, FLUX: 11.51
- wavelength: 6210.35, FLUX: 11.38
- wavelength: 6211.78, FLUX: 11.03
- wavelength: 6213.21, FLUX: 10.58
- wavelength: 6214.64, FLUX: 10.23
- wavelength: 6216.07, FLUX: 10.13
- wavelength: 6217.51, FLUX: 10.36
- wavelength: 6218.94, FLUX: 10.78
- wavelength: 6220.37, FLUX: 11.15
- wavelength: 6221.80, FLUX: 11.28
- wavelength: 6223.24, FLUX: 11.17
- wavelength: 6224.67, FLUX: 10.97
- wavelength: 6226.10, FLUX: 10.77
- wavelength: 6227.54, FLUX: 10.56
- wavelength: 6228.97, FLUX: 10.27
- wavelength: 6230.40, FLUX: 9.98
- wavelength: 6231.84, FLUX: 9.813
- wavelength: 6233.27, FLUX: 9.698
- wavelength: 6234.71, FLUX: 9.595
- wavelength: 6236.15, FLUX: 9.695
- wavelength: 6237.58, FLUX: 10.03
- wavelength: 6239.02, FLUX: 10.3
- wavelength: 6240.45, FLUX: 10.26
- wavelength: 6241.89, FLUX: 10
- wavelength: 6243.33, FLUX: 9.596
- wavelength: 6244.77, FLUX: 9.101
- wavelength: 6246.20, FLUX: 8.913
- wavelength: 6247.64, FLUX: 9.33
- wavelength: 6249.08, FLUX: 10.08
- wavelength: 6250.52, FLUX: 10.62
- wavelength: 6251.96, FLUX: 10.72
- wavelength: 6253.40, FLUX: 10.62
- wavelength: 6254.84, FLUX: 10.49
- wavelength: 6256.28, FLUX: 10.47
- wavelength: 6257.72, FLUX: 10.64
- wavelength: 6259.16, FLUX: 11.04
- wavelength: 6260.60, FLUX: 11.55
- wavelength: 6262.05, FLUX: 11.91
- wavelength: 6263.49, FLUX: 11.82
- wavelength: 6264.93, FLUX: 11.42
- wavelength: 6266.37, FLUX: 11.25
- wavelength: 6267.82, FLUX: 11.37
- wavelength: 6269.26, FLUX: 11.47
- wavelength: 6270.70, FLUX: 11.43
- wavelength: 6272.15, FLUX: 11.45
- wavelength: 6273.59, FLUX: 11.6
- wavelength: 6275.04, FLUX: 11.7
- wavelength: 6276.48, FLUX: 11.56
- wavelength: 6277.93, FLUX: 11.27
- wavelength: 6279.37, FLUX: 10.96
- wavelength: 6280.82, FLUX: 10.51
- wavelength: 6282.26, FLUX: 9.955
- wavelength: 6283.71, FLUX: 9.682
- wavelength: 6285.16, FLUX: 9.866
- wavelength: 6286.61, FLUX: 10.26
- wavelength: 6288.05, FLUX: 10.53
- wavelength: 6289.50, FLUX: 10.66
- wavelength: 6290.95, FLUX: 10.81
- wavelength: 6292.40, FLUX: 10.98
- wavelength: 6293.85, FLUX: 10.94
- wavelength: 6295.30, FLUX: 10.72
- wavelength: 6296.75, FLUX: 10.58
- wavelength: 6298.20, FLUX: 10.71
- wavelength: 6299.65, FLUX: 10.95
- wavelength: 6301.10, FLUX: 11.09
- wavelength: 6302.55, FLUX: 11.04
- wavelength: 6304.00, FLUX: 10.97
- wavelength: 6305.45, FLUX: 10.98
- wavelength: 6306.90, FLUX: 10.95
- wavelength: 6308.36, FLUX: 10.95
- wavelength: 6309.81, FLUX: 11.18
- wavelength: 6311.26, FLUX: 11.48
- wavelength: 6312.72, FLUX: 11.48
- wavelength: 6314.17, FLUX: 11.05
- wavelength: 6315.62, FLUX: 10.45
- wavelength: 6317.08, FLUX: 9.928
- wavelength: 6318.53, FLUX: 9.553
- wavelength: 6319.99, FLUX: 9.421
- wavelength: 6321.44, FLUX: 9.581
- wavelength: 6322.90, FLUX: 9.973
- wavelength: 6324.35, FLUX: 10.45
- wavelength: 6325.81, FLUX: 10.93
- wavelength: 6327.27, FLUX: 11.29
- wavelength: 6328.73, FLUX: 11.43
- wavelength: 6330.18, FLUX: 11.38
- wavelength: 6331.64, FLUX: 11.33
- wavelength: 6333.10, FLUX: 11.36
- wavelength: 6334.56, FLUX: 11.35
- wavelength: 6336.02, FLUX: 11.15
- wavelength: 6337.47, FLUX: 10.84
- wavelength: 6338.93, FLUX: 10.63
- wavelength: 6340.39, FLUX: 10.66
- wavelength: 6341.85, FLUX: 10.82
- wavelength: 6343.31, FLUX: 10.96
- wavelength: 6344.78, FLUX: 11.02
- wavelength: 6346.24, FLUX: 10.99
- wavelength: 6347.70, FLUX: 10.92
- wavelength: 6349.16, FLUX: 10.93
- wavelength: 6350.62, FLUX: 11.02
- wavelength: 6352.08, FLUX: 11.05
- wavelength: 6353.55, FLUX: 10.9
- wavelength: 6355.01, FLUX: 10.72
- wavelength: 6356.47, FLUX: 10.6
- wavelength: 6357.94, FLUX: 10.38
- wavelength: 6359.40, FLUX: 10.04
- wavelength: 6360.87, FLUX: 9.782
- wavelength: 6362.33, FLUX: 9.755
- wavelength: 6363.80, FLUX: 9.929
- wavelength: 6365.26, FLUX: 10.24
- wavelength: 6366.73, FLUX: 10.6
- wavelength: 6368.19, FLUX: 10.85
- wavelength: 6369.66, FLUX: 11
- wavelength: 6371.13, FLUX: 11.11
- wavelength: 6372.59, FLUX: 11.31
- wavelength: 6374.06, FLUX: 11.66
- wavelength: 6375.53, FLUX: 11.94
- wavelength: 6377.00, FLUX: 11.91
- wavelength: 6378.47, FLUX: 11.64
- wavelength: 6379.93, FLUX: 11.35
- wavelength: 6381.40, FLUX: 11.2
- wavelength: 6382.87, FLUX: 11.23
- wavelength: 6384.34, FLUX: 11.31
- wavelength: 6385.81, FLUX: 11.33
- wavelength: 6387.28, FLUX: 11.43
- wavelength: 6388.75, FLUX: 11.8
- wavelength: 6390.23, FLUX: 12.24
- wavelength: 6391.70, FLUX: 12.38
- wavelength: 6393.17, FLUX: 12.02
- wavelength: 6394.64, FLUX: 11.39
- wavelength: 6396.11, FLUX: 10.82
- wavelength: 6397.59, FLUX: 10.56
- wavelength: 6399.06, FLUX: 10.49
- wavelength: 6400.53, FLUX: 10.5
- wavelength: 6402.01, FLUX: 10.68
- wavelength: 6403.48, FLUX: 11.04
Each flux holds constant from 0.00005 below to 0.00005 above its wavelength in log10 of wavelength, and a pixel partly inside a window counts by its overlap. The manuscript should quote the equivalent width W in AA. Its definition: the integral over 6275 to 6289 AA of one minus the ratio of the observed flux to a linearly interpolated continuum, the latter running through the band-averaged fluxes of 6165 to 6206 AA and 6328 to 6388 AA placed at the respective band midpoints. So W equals 0.5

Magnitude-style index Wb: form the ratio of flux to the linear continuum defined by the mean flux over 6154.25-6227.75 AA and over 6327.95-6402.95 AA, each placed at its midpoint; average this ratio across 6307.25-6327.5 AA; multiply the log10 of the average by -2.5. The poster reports 0.05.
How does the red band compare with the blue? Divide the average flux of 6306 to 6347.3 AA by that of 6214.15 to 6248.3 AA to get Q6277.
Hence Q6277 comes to 1.06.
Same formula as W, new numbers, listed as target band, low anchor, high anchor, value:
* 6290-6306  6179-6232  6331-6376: 0.0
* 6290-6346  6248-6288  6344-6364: -0.5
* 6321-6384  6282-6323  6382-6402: 0.6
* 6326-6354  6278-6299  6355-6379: -0.9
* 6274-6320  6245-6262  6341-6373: -1.0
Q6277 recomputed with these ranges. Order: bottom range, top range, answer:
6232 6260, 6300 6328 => 1.06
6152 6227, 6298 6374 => 0.99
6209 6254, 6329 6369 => 1.04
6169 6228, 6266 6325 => 0.99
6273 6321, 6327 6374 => 1.01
